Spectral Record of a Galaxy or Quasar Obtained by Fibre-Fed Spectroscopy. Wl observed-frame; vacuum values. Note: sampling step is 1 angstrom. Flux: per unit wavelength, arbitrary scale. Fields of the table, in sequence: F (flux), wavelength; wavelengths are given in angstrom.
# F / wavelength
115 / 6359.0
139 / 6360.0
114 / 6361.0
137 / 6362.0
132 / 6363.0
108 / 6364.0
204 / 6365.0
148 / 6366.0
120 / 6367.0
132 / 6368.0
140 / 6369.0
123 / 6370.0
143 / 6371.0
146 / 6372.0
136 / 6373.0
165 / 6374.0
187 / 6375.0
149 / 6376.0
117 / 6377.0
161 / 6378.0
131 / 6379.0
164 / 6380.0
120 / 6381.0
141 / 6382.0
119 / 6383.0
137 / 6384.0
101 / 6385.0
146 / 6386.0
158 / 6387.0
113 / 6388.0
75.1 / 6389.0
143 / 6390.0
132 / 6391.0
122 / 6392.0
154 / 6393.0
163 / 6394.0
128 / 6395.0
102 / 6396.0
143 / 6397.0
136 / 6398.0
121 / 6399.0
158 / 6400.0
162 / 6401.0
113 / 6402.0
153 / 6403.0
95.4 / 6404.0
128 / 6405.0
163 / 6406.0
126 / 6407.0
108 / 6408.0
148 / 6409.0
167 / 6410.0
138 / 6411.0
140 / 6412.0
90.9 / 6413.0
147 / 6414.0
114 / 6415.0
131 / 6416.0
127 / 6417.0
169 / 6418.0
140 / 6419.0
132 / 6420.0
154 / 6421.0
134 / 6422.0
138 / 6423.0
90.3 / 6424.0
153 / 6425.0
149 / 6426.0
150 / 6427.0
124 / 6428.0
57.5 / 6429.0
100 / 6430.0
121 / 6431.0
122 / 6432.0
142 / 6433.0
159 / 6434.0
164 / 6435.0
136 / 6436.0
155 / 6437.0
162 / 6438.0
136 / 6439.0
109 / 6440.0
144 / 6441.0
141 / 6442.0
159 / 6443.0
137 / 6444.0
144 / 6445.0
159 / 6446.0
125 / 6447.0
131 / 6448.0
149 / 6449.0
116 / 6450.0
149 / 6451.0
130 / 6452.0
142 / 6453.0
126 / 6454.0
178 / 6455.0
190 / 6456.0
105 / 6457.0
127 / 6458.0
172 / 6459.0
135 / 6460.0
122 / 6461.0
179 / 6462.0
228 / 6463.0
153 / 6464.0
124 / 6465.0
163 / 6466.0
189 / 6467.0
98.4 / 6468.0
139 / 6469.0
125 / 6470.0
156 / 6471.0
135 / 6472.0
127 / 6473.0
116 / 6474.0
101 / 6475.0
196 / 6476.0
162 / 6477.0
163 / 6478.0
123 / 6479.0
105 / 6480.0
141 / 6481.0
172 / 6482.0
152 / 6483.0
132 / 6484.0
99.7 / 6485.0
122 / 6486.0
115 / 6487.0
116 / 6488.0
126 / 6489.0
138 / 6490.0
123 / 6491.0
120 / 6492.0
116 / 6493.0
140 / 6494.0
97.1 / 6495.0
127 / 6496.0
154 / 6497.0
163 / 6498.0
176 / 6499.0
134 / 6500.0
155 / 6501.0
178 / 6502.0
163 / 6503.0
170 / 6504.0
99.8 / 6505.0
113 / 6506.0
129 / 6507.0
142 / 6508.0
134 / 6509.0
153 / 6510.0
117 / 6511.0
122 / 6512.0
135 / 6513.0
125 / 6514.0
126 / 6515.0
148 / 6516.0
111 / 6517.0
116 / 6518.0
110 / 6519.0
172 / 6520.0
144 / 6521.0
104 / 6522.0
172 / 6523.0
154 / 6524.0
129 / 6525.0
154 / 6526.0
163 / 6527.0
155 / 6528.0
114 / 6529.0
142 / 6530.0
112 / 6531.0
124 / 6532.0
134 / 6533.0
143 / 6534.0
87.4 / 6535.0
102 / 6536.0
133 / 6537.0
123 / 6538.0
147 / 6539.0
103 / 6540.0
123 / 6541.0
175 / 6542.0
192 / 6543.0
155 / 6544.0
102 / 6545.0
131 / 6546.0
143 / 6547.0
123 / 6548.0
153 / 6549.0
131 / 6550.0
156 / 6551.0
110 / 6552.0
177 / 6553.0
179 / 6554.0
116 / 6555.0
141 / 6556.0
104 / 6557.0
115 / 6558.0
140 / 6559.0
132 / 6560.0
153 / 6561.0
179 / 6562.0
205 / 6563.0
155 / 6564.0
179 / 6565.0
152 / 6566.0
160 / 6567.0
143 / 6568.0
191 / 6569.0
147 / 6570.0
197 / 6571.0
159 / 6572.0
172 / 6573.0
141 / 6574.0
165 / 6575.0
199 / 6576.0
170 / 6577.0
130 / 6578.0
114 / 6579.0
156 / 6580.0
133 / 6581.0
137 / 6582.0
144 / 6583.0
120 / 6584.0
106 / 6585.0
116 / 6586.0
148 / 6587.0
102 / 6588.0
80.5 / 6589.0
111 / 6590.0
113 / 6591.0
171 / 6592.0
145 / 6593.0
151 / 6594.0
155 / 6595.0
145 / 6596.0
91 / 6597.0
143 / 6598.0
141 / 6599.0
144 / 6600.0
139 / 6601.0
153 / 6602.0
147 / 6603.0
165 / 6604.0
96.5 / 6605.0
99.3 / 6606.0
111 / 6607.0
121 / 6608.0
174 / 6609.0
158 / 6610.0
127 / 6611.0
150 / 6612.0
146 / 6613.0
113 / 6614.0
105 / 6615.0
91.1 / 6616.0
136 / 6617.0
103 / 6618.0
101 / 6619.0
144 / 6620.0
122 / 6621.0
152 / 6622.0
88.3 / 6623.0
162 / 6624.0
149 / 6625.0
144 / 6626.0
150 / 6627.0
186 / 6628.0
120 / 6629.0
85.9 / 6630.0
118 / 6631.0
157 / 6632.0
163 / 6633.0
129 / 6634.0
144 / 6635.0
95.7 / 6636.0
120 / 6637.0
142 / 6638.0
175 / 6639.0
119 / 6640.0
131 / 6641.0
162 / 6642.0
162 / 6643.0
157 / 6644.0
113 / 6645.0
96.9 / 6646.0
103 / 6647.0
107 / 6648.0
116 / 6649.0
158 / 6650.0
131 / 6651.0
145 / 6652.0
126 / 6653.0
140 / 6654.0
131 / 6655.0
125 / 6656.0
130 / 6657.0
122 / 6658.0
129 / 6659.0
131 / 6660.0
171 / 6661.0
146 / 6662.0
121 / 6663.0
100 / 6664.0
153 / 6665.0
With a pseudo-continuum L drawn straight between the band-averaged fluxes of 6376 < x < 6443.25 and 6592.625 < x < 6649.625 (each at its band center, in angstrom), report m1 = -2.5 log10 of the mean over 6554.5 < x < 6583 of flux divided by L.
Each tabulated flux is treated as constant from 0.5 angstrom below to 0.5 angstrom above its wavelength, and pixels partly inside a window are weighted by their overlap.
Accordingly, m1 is -0.15 mag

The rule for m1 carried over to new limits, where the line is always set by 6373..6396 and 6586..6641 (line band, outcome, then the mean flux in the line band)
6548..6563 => -0.08 mag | 143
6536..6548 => -0.02 mag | 137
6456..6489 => -0.05 mag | 141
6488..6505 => -0.05 mag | 140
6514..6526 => -0.01 mag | 135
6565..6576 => -0.23 mag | 165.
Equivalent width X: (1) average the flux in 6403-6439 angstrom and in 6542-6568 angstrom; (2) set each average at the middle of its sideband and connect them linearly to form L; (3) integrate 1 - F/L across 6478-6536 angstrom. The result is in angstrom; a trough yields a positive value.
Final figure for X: 3.5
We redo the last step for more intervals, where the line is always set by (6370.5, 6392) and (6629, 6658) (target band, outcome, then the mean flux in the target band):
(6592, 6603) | -0.8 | 142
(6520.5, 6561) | -0.8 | 136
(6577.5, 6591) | 1.0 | 123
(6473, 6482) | -0.3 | 140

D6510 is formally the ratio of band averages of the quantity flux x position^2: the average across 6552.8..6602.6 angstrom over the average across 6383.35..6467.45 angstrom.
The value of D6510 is 1.10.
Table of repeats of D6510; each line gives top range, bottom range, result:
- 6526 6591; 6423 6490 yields 1.05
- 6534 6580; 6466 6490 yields 1.11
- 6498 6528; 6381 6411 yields 1.09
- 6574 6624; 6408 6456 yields 1.02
